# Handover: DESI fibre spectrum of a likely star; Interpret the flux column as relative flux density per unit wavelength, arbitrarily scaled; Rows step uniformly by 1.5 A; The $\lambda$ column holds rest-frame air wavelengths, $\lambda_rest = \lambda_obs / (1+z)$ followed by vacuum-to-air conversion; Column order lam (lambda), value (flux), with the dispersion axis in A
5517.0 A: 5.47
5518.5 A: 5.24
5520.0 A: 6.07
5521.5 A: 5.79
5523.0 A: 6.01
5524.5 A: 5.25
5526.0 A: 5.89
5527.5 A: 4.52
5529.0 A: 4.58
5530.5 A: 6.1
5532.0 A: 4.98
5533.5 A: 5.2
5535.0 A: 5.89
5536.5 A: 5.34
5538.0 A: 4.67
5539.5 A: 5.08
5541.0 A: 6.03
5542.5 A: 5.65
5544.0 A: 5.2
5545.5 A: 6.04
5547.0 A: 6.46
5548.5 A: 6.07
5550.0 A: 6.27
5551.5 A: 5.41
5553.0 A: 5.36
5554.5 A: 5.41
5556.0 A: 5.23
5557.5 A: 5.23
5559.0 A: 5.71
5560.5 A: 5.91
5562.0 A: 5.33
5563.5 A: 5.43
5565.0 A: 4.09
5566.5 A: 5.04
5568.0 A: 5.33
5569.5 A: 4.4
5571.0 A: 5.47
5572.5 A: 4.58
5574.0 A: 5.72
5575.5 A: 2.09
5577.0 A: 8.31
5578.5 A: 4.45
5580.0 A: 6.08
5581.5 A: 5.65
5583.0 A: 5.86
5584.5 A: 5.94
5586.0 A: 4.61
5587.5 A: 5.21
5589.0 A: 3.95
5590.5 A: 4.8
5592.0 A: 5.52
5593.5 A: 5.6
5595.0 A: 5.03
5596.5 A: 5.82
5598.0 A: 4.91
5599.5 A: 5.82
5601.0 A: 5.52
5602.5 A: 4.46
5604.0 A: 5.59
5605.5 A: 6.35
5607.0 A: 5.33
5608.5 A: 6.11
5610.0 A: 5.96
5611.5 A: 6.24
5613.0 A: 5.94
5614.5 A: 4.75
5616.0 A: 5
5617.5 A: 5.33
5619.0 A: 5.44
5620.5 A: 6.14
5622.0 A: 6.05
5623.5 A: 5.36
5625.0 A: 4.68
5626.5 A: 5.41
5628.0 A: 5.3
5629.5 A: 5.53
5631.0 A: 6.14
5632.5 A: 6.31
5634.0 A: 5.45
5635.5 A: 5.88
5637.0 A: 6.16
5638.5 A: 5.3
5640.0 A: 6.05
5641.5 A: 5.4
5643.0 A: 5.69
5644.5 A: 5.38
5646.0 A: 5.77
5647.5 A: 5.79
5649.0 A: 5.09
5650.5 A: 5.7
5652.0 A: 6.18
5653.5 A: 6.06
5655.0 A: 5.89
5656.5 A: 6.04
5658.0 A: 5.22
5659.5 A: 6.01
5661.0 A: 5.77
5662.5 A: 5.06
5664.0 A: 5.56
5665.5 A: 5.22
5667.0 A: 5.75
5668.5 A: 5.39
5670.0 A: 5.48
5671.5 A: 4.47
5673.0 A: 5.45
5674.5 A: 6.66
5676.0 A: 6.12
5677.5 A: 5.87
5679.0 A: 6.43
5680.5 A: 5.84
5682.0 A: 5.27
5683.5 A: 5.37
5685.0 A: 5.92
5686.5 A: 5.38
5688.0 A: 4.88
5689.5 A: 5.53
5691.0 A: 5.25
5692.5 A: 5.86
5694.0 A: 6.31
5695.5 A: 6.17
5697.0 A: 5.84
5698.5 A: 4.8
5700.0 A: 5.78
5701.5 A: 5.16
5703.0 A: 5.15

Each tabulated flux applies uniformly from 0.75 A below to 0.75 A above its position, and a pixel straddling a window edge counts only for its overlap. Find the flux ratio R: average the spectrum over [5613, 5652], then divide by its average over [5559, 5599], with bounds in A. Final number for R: 1.1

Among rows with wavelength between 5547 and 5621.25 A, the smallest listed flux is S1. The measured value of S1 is 2.09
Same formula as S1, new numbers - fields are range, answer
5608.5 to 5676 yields 4.47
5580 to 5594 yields 3.95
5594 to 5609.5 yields 4.46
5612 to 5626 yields 4.68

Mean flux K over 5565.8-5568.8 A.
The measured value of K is 5.17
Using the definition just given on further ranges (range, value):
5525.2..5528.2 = 5.22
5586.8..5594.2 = 5.01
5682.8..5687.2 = 5.56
